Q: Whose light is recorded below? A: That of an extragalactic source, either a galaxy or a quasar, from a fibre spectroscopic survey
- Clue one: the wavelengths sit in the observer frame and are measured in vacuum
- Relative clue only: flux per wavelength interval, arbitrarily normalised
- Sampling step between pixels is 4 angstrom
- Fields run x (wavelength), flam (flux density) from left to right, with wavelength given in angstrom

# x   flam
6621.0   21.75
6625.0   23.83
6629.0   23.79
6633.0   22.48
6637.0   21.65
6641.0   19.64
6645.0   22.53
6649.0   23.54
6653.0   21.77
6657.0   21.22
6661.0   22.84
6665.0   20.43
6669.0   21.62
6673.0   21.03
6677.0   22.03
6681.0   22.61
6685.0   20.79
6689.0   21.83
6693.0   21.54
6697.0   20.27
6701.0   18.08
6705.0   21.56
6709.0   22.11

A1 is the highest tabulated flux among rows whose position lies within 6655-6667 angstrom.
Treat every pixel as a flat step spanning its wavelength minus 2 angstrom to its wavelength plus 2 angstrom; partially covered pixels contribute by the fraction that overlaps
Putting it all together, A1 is 22.84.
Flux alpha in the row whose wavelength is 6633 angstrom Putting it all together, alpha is 22.48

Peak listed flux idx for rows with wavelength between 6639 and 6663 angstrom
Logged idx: 23.54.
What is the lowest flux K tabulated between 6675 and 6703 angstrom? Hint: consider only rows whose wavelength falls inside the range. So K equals 18.08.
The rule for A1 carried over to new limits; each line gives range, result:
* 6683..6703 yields 21.83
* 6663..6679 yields 22.03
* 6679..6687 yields 22.61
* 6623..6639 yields 23.83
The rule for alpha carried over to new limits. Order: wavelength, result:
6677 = 22.03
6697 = 20.27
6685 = 20.79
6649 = 23.54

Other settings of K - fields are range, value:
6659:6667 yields 20.43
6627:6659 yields 19.64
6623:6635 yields 22.48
